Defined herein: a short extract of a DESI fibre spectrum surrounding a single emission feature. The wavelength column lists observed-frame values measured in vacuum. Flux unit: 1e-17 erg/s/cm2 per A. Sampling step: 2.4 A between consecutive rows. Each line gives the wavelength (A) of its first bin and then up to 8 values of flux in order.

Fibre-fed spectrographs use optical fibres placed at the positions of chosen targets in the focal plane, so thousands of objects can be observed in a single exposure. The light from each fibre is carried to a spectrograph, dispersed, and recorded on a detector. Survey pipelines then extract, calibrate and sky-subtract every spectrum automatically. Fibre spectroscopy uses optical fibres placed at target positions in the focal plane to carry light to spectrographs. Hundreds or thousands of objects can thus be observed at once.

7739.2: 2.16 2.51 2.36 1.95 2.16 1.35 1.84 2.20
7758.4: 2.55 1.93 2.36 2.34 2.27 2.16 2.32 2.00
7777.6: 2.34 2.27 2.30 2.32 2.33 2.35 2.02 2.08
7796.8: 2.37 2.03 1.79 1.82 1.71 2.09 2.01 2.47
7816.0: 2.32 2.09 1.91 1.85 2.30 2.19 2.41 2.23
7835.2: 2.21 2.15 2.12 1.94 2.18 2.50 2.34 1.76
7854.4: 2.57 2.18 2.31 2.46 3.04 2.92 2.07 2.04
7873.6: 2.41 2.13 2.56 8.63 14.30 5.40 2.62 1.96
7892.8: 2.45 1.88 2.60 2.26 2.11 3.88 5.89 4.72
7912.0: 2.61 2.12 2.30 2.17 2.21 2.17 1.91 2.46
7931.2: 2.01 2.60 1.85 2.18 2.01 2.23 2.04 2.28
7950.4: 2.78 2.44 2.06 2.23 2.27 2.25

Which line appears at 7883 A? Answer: H-alpha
